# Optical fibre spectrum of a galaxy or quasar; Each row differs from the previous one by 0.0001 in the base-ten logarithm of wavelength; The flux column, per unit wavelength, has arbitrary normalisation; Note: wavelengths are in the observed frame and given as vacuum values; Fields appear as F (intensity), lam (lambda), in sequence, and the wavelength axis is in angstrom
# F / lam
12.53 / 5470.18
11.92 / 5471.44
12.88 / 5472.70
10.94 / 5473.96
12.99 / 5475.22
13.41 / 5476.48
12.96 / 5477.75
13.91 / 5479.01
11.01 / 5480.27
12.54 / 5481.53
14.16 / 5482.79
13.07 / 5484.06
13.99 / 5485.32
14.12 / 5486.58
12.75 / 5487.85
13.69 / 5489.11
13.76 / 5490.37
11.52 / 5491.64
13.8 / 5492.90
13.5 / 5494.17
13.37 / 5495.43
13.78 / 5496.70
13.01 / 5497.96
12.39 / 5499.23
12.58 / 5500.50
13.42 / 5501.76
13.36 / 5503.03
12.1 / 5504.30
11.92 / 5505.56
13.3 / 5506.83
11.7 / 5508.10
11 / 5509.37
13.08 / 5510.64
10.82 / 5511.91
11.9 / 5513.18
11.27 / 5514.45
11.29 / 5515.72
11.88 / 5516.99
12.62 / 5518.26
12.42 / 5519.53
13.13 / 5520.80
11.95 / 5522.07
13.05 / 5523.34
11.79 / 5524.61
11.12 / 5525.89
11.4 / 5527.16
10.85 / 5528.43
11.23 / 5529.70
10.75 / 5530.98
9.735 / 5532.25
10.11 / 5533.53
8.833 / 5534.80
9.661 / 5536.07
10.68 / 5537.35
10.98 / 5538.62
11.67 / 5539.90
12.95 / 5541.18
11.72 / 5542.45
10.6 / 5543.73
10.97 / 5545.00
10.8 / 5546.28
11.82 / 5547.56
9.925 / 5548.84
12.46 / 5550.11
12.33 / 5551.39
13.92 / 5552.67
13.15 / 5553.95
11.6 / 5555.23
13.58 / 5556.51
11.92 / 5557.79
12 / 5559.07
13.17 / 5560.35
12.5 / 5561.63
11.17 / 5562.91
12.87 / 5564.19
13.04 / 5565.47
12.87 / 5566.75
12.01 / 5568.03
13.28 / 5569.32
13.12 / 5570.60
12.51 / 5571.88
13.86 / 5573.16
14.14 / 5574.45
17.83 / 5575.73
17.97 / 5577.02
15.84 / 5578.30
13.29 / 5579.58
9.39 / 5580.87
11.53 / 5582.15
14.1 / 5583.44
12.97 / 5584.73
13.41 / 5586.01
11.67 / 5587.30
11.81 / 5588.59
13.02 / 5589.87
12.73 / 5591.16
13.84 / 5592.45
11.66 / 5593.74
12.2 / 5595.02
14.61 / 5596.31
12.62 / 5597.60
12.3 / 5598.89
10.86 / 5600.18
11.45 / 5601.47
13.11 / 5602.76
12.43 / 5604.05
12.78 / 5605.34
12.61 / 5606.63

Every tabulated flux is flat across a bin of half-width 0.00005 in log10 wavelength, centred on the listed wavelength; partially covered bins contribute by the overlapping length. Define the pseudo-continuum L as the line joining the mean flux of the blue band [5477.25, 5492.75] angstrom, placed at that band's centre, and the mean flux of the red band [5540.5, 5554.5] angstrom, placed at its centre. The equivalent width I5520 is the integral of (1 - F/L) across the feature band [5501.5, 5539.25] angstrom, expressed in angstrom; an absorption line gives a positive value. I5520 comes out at 2.66 angstrom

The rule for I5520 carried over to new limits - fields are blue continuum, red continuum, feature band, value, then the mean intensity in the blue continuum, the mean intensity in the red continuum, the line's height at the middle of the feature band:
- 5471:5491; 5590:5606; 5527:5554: 3.43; 13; 12.6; 12.8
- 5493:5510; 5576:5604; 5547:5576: 0.24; 12.8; 12.9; 12.9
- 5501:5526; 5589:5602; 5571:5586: -1.75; 12.2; 12.5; 12.5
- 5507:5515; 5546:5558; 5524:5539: 1.72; 11.7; 12.2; 12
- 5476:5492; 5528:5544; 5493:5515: -0.52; 13.2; 10.8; 12.2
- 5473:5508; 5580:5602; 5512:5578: 2.66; 13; 12.4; 12.7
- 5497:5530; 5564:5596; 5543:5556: 0.99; 12.1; 13.3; 12.7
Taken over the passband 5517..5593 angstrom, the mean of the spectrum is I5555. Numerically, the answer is 12.3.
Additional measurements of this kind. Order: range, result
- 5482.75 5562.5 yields 12.1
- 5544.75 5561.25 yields 12.2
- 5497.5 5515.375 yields 12.2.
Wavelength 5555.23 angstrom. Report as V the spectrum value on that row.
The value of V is 11.6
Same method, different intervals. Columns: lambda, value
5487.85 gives 12.75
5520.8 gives 13.13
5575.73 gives 17.83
